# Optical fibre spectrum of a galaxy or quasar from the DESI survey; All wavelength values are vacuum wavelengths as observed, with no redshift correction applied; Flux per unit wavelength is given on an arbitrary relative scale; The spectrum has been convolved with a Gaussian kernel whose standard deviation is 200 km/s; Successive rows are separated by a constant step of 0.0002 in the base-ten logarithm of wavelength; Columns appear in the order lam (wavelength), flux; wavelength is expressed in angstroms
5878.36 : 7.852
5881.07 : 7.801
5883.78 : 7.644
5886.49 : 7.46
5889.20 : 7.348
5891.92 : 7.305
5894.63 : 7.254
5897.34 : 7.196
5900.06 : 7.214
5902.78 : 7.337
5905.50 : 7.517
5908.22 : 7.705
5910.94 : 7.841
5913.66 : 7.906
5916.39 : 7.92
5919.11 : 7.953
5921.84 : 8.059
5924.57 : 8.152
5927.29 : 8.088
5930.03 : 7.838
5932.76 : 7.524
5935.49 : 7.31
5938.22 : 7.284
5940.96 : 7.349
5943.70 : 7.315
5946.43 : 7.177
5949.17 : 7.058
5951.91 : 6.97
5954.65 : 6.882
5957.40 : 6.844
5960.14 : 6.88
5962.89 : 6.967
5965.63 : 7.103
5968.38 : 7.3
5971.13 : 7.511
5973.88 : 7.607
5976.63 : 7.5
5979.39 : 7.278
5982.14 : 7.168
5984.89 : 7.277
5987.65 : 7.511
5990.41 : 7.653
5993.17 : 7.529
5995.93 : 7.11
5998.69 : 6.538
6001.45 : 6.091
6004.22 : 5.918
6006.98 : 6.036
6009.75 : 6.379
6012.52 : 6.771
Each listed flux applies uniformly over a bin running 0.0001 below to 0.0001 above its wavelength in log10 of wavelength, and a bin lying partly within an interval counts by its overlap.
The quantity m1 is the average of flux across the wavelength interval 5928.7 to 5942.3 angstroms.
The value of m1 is 7.46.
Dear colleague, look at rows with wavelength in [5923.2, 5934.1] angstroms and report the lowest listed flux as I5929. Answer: 7.524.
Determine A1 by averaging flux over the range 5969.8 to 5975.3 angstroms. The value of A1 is 7.56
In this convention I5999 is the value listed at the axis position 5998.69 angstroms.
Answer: 6.538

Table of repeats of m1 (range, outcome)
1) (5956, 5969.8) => 7.02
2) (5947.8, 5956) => 6.97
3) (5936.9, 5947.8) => 7.28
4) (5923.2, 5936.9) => 7.78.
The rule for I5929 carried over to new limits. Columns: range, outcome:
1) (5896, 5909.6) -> 7.196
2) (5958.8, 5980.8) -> 6.88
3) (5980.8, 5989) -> 7.168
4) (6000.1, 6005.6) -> 5.918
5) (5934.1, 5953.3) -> 6.97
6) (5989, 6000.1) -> 6.538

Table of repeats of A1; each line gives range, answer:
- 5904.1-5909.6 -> 7.61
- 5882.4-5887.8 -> 7.55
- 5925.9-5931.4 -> 7.96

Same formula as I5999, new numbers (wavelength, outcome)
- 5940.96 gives 7.349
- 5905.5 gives 7.517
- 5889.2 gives 7.348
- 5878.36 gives 7.852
